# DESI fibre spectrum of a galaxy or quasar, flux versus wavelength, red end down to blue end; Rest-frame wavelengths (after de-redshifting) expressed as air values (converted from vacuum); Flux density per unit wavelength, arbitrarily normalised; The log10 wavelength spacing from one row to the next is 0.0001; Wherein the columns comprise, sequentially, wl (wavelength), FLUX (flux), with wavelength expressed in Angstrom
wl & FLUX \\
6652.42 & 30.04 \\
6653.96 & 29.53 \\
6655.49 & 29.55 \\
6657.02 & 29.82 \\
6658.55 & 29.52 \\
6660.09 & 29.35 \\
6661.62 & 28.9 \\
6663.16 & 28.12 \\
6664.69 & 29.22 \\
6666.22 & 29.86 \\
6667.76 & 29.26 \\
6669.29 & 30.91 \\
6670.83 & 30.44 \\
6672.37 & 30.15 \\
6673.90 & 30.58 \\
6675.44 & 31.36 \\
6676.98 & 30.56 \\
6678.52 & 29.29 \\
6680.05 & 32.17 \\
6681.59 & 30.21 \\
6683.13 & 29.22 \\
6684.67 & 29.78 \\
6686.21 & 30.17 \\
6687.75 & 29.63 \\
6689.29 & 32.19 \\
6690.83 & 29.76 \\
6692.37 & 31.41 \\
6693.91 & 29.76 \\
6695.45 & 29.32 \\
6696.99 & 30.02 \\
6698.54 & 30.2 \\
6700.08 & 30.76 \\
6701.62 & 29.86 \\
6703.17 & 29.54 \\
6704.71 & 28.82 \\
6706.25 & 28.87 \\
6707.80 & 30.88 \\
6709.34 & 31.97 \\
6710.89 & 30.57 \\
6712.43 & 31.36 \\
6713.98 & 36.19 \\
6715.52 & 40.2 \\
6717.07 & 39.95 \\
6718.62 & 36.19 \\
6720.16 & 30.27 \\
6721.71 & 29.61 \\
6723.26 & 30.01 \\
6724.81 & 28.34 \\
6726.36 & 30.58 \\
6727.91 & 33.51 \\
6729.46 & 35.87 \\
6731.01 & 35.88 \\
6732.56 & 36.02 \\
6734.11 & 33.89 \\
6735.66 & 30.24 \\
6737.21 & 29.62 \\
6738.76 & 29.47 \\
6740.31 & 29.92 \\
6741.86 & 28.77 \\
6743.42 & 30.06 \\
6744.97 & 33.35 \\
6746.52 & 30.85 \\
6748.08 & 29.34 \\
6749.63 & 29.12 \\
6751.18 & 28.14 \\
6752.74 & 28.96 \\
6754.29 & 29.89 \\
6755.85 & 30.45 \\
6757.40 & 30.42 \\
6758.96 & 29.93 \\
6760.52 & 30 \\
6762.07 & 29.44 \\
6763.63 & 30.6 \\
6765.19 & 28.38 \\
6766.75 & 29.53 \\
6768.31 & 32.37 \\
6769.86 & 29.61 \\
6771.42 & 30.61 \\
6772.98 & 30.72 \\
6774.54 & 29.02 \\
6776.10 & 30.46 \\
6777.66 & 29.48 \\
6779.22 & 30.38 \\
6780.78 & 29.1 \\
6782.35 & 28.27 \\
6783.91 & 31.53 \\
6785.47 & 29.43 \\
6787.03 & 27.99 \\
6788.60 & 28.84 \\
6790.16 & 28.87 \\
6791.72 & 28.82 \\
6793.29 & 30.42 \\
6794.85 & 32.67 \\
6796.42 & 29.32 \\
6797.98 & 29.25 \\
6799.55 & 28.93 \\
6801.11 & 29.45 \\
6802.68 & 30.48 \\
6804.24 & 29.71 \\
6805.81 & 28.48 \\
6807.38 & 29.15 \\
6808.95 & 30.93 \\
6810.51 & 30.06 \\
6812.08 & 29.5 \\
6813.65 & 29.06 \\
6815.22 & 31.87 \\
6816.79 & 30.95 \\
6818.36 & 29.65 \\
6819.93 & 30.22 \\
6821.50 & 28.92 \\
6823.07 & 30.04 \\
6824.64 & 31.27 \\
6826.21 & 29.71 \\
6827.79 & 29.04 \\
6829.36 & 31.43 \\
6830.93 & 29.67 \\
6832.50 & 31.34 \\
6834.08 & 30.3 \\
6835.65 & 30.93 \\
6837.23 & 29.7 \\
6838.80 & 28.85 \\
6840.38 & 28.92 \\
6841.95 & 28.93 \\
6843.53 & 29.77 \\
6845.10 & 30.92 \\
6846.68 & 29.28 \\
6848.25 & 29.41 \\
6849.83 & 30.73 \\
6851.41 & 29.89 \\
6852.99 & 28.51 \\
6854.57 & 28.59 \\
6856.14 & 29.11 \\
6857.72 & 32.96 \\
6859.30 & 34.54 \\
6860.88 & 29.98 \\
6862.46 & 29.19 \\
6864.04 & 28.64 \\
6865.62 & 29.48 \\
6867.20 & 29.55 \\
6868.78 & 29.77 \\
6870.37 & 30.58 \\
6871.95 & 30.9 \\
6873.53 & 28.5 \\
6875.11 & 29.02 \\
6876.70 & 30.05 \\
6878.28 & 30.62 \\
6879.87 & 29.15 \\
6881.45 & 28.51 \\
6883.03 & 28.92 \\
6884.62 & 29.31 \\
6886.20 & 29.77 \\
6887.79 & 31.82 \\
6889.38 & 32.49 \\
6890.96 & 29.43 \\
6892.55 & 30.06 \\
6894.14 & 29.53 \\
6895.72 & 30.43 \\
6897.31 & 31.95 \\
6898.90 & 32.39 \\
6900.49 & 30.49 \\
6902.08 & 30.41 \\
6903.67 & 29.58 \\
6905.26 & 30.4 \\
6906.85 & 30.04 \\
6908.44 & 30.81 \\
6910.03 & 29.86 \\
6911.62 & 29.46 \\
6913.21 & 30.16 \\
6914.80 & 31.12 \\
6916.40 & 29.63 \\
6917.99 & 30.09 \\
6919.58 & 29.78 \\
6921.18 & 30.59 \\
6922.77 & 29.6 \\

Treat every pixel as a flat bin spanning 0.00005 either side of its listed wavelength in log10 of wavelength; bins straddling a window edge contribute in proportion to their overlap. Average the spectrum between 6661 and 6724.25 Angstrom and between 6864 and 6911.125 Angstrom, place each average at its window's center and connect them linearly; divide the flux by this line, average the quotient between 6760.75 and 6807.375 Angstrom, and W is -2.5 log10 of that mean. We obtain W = 0.029 mag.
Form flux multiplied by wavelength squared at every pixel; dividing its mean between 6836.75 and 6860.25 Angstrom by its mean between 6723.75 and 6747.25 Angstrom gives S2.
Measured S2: 0.98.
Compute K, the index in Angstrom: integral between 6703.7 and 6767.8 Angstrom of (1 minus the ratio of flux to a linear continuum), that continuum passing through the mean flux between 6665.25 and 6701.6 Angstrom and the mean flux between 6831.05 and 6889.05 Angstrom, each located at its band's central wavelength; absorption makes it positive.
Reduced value -2.5 Angstrom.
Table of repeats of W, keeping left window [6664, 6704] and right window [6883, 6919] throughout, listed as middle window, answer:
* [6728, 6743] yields -0.067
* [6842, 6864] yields 0.008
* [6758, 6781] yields 0.010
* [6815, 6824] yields 0.004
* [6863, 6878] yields 0.026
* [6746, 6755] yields 0.034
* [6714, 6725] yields -0.126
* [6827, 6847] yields 0.014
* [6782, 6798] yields 0.024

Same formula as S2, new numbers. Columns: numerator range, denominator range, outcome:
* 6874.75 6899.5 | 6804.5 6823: 1.03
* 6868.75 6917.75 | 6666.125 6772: 1.03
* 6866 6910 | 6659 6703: 1.07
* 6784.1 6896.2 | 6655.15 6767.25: 1.01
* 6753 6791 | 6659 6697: 1.02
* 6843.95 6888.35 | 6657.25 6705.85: 1.05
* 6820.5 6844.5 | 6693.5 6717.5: 0.98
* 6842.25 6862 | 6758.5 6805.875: 1.04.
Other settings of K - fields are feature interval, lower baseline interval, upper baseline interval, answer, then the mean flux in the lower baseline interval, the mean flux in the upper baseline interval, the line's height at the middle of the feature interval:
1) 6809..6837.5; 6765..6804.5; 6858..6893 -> -0.3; 29.8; 30.1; 29.9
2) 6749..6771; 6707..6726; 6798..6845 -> 1.3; 32.9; 29.9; 31.7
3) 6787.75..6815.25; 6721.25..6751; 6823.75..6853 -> 0.6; 31.2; 30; 30.4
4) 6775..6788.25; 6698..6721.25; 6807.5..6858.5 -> 0.6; 32.4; 30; 31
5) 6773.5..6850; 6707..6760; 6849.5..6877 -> 2.1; 31.7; 30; 30.7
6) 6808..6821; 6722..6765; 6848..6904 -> 0.1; 30.8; 30.1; 30.4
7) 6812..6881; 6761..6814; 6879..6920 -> 0.0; 29.7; 30.2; 30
